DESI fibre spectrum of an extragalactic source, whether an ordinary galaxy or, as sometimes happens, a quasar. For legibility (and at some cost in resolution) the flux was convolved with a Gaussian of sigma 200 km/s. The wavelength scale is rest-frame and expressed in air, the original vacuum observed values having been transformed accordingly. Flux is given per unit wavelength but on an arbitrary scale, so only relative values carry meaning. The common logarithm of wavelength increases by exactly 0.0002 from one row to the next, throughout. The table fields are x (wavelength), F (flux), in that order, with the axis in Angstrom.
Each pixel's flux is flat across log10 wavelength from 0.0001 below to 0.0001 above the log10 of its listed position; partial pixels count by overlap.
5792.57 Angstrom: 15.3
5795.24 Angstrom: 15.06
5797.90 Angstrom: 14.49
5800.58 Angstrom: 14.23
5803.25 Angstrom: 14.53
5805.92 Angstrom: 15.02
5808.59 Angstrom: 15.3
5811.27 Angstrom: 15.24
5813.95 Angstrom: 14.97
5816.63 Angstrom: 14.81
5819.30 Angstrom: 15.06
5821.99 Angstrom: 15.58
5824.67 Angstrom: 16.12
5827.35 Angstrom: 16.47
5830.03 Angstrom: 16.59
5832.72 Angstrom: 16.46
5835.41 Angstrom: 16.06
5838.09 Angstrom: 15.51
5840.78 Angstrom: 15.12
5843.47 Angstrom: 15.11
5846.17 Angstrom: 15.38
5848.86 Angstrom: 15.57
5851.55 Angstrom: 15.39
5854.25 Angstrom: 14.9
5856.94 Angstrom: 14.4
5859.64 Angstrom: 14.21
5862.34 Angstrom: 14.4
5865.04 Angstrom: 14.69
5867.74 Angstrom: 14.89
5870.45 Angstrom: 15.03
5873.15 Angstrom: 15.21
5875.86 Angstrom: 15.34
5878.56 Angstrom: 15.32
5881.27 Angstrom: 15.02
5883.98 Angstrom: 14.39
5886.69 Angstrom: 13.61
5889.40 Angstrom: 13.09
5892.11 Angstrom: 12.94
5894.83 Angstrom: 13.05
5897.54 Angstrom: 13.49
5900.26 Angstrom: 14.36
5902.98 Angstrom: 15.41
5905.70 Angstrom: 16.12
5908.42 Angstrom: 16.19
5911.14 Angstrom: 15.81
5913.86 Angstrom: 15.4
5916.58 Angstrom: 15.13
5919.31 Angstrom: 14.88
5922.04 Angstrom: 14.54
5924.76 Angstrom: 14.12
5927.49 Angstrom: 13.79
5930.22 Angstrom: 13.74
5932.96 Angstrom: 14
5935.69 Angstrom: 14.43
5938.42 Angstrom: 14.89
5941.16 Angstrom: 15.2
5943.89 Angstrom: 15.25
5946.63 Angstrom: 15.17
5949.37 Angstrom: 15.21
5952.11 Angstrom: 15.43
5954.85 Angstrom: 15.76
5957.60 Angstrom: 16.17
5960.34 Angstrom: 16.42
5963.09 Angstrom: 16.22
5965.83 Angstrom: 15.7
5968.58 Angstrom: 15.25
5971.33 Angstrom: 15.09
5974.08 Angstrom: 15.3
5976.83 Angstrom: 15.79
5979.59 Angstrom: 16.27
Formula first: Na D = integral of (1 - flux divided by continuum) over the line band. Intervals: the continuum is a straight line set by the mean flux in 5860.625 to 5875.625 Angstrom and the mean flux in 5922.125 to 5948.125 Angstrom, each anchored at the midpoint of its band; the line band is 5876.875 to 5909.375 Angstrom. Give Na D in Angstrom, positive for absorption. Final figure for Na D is 0.72 Angstrom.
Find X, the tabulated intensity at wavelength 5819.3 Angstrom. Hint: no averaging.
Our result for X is 15.06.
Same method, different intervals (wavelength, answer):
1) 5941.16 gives 15.2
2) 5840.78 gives 15.12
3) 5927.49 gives 13.79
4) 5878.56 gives 15.32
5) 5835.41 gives 16.06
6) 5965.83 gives 15.7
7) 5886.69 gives 13.61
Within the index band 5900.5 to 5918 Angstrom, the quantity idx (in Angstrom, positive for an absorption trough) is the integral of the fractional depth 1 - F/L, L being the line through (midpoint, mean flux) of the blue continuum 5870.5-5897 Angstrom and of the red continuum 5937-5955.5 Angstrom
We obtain -1.1 Angstrom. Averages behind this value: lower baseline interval 14.2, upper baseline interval 15.3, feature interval 15.6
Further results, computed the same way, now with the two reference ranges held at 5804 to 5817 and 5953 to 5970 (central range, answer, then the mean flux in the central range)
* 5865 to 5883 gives 0.4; 15.1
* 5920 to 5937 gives 1.7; 14.1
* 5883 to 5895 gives 1.6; 13.4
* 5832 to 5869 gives 0.4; 15.1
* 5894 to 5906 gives 0.9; 14.4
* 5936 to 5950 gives 0.6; 15.1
